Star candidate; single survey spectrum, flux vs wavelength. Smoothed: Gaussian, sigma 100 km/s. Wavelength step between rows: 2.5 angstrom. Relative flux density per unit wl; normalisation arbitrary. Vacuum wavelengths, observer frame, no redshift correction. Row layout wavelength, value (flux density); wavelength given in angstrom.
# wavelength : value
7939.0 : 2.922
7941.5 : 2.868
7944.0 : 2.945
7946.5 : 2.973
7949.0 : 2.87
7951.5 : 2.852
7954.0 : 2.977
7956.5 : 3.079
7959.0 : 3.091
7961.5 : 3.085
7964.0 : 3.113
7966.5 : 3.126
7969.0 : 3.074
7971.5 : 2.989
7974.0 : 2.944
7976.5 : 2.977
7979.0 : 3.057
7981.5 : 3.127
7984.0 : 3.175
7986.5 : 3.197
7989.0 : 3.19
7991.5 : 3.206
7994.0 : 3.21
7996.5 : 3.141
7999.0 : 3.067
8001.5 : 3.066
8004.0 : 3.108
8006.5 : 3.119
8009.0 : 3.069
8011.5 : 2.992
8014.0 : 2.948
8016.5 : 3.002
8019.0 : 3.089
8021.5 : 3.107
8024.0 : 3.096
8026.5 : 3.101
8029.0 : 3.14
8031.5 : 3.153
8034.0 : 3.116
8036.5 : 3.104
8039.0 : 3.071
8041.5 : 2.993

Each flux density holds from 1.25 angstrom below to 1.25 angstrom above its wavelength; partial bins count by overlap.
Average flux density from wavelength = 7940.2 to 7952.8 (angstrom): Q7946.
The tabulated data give 2.9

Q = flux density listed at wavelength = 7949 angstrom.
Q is 2.87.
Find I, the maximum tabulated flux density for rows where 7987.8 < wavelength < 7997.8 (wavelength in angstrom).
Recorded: 3.21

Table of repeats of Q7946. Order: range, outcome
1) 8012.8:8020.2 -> 3.01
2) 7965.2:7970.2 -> 3.1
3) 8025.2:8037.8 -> 3.12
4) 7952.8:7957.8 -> 3.03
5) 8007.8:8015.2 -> 3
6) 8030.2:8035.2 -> 3.13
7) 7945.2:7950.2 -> 2.92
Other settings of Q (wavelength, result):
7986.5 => 3.197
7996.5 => 3.141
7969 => 3.074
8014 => 2.948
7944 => 2.945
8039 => 3.071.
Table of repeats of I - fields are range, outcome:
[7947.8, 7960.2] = 3.091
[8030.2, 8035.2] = 3.153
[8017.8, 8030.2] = 3.14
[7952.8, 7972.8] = 3.126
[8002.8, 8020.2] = 3.119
